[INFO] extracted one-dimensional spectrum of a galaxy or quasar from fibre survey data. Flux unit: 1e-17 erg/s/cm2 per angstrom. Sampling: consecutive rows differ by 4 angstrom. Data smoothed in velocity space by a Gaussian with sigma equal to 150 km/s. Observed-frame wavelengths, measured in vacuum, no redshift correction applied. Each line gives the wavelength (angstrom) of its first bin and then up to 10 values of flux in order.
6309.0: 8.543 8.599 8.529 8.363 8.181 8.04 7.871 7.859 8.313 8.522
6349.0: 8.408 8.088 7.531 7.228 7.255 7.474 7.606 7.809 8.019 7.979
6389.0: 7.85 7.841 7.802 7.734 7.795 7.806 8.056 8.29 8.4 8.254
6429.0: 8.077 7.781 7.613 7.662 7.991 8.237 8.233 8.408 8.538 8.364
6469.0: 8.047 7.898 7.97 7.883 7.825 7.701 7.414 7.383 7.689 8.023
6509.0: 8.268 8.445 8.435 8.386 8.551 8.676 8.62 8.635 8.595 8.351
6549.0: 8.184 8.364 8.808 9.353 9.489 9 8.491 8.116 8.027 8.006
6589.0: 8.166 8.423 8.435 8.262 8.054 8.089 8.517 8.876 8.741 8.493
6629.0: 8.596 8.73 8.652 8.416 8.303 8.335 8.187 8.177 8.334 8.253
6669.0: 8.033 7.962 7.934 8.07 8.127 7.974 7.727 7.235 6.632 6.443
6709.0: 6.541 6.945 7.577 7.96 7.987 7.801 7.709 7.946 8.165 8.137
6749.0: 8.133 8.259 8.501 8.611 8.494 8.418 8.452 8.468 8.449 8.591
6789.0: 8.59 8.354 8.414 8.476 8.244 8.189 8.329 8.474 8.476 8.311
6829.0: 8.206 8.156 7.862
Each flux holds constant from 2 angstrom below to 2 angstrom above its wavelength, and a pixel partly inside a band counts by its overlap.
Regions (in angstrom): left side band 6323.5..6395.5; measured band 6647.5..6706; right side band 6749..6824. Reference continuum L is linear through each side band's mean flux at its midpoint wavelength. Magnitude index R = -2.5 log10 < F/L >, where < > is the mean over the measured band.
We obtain 0.06 mag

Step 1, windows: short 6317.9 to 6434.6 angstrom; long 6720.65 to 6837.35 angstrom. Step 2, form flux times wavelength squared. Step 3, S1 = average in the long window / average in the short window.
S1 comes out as 1.2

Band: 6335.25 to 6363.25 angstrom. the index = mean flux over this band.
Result 7.99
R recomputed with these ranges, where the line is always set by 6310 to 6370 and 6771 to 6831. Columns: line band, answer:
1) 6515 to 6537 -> -0.05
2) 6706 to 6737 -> 0.12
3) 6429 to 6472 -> 0.01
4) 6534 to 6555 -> -0.03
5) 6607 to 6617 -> -0.02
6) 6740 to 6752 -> 0.03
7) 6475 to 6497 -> 0.06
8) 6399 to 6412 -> 0.04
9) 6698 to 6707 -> 0.25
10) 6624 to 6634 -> -0.04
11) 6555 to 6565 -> -0.12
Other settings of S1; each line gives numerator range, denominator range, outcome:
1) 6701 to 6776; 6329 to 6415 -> 1.12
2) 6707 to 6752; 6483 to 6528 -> 1.03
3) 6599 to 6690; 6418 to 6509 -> 1.10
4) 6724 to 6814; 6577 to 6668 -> 1.04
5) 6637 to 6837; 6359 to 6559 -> 1.09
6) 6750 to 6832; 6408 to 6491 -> 1.16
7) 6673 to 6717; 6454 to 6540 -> 0.96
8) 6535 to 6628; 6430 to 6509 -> 1.11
